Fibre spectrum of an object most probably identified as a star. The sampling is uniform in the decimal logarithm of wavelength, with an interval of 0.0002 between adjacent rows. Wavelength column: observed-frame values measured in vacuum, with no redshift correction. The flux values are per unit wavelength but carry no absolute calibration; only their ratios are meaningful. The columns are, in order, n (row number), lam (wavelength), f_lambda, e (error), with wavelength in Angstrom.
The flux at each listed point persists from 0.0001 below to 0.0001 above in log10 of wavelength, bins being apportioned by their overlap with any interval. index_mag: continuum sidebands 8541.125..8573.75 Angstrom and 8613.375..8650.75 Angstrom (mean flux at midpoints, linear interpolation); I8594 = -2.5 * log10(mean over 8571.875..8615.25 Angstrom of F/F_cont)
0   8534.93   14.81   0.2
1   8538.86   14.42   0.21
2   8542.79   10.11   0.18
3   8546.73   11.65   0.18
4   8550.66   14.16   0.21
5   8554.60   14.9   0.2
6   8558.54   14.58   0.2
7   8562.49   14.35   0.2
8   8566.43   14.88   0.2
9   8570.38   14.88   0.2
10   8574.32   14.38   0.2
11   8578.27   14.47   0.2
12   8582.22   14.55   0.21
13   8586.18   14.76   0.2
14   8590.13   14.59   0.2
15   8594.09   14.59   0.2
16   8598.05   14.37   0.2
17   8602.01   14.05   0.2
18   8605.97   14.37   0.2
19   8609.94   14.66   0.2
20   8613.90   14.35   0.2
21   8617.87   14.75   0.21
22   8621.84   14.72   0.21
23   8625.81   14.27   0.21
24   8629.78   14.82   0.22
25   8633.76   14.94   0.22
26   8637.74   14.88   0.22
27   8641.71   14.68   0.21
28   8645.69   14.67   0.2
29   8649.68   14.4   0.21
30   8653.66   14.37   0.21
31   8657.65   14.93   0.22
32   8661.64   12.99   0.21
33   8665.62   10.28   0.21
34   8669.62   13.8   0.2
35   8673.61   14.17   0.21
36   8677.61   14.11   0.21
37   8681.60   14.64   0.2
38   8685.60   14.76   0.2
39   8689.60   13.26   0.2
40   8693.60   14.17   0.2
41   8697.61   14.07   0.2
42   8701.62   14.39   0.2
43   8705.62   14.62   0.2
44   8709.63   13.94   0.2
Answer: -0.02 mag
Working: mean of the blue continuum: 13.8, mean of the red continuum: 14.7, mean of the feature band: 14.5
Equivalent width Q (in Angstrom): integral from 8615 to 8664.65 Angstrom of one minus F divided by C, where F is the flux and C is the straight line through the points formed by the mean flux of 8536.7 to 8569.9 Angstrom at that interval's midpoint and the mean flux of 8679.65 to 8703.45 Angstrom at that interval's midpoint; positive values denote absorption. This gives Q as -1.5 Angstrom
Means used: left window 13.7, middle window 14.4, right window 14.2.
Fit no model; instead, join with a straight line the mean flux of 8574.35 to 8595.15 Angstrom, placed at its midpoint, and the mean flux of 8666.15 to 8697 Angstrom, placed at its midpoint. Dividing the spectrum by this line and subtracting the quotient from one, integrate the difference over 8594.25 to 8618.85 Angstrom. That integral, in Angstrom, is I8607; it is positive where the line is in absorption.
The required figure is 0.01 Angstrom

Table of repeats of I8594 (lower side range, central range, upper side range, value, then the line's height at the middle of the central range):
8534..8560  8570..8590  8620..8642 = -0.049 mag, 14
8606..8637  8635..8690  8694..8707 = 0.034 mag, 14.5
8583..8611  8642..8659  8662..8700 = -0.047 mag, 14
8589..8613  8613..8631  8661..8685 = -0.034 mag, 14.1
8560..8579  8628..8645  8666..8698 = -0.046 mag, 14.2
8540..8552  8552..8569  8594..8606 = -0.161 mag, 12.6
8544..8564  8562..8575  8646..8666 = -0.070 mag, 13.8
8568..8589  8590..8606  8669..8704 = 0.012 mag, 14.5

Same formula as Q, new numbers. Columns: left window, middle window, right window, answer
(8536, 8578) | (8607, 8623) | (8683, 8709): -0.7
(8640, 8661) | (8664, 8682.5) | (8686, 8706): 1.2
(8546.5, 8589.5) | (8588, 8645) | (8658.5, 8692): -2.2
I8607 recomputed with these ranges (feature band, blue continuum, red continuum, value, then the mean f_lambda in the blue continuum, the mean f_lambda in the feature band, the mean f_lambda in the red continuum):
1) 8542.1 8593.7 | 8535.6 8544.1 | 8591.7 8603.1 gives -2.09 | 12.8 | 14.1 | 14.4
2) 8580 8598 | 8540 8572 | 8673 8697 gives -1.01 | 13.7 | 14.6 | 14.2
